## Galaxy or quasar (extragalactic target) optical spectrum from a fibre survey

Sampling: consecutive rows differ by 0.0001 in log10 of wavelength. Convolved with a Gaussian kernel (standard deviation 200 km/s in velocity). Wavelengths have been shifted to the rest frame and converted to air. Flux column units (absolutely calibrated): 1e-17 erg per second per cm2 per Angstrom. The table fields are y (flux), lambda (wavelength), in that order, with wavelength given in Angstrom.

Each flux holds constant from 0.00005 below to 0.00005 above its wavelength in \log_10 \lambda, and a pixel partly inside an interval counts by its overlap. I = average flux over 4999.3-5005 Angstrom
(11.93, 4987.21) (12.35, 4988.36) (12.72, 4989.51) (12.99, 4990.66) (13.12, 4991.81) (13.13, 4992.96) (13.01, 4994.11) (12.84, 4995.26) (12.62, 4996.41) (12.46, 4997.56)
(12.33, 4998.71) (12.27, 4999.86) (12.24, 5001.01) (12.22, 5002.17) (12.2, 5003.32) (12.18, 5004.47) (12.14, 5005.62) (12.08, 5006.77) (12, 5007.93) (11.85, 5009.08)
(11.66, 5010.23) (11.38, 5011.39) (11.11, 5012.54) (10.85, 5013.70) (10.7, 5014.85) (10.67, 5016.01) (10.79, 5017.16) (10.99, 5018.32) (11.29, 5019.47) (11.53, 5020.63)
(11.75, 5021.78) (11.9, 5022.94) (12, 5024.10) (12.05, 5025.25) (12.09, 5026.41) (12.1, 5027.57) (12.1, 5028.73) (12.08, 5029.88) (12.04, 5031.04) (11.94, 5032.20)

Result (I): 12.2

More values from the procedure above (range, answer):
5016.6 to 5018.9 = 10.9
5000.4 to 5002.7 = 12.2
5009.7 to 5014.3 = 11.2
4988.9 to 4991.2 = 12.8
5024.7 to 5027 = 12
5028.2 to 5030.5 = 12.1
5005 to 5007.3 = 12.1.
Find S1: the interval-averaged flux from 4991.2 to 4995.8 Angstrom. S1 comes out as 13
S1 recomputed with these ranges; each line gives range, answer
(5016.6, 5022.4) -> 11.3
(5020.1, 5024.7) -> 11.8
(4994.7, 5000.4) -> 12.5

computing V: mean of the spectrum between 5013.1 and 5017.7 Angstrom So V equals 10.8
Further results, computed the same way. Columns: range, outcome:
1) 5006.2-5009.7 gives 12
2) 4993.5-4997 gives 12.8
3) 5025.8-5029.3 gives 12.1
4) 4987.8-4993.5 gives 12.9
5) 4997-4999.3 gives 12.4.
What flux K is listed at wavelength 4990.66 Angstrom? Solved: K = 12.99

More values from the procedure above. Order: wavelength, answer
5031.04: 12.04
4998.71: 12.33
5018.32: 10.99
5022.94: 11.9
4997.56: 12.46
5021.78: 11.75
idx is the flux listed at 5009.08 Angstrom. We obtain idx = 11.85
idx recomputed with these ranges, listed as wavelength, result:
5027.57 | 12.1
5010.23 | 11.66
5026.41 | 12.09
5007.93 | 12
